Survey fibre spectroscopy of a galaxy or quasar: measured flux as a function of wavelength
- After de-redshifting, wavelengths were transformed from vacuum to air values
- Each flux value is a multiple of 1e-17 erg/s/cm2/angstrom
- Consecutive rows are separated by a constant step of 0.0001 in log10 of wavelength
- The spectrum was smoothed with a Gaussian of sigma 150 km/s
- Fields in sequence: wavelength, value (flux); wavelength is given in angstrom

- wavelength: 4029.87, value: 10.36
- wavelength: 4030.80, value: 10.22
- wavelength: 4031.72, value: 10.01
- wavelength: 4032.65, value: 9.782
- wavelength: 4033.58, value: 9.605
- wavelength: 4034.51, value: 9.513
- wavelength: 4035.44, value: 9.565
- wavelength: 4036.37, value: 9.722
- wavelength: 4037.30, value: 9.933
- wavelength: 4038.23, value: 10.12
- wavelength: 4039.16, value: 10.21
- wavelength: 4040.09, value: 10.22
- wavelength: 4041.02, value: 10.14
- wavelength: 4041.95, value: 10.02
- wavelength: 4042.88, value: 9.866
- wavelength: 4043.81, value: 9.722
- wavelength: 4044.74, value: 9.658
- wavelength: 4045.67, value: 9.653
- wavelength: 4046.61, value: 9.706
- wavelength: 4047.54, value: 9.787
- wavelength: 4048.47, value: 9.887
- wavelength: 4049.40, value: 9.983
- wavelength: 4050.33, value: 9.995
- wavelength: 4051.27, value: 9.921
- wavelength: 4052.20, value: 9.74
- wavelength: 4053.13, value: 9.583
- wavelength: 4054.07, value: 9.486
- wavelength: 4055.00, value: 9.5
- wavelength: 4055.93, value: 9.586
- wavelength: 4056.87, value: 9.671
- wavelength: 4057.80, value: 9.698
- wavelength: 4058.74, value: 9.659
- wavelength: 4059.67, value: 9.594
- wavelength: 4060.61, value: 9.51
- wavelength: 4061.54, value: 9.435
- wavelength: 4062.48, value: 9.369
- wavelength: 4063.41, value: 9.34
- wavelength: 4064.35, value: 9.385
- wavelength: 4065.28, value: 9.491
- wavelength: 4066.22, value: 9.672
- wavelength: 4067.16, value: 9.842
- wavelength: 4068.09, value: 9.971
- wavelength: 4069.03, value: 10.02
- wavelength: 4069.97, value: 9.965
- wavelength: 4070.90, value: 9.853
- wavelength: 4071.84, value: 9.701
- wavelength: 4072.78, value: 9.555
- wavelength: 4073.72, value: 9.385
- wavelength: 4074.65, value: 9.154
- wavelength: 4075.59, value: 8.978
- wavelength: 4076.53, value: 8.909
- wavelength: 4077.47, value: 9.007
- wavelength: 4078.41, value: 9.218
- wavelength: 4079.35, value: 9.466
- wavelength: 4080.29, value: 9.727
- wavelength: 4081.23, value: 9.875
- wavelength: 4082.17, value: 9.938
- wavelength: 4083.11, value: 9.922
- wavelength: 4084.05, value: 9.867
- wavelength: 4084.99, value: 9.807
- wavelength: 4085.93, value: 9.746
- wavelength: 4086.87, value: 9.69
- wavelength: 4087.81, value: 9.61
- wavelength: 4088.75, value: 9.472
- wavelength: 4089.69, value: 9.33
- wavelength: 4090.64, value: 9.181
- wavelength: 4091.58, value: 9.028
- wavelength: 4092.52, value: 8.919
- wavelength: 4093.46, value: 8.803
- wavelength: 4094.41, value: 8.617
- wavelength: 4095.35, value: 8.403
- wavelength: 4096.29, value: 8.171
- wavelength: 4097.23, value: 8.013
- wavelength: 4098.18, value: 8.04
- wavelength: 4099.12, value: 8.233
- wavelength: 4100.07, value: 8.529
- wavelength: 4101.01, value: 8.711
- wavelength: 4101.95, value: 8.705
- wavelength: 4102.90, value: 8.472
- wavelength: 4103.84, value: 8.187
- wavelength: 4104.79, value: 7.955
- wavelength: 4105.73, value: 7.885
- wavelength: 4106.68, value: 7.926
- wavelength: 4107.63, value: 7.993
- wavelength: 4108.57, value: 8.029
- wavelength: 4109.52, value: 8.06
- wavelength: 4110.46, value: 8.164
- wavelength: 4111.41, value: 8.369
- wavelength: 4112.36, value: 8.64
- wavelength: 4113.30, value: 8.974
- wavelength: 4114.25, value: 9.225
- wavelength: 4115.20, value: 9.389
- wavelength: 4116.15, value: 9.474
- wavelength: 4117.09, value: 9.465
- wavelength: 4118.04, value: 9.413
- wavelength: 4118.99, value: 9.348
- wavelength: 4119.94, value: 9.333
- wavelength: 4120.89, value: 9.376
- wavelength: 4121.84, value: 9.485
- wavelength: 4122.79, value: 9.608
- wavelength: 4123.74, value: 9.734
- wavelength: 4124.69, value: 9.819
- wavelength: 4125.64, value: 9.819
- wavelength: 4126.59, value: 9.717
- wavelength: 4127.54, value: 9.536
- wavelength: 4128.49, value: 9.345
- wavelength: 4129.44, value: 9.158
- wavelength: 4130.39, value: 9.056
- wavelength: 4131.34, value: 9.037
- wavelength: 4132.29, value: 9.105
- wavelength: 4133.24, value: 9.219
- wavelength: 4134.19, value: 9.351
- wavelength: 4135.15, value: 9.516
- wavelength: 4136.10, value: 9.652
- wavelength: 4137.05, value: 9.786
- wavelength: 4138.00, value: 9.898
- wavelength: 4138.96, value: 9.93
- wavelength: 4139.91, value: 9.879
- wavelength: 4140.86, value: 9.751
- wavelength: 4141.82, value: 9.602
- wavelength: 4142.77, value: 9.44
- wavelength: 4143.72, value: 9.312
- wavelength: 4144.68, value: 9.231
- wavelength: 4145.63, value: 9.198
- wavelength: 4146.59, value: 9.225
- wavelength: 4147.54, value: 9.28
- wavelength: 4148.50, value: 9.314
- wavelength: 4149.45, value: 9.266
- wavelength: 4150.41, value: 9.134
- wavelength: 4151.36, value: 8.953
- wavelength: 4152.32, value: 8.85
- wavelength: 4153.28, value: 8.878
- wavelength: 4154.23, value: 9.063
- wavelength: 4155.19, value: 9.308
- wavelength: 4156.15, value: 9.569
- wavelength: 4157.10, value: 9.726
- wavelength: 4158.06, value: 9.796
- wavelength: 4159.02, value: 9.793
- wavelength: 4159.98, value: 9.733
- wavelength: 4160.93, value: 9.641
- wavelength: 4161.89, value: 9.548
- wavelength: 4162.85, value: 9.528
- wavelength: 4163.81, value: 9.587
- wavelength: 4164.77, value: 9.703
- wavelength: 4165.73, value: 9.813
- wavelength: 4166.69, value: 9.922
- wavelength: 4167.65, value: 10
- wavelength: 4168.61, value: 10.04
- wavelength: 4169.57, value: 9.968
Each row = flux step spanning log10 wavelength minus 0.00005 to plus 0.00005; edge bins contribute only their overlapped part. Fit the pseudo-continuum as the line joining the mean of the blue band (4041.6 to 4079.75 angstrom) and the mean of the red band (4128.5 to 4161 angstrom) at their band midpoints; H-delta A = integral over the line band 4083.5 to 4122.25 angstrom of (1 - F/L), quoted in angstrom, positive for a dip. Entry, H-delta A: 2.7 angstrom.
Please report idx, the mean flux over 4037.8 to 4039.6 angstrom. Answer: 10.2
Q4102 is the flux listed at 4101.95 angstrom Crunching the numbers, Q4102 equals 8.705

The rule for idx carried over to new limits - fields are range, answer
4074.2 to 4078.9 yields 9.04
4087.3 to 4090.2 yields 9.46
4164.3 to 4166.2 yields 9.75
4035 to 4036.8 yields 9.64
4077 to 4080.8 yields 9.35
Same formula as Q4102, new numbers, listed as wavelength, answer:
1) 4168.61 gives 10.04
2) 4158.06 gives 9.796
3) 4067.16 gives 9.842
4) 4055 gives 9.5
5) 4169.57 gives 9.968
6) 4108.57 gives 8.029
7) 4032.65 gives 9.782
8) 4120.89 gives 9.376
